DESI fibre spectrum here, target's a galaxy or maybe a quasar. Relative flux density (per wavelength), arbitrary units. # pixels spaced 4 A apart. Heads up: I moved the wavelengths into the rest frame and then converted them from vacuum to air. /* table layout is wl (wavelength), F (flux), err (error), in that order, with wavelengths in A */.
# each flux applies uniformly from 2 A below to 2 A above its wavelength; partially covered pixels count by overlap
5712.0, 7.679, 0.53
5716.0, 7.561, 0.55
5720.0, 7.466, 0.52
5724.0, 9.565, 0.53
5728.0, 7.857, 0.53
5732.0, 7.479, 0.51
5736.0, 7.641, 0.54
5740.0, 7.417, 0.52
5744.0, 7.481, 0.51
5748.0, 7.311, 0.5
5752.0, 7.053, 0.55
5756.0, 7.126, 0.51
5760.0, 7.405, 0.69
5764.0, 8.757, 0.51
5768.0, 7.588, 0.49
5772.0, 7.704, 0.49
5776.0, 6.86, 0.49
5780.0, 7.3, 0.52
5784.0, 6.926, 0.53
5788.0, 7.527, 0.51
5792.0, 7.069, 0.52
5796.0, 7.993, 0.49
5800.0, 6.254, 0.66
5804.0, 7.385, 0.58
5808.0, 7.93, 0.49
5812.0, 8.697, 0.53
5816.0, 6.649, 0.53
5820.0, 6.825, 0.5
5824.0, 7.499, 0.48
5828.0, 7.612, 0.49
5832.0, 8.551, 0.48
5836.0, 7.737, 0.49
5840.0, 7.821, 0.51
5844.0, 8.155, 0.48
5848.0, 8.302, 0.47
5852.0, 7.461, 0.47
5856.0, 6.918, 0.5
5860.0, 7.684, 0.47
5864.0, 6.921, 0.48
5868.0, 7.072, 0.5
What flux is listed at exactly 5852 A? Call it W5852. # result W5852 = 7.461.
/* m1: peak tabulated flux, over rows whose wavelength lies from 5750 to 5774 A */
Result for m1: 8.757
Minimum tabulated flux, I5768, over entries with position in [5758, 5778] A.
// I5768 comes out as 6.86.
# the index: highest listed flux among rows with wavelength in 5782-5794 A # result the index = 7.527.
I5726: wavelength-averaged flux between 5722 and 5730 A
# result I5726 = 8.71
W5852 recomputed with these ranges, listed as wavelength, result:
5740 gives 7.417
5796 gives 7.993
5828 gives 7.612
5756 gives 7.126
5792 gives 7.069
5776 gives 6.86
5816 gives 6.649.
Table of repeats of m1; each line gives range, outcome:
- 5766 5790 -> 7.704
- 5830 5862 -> 8.551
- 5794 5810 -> 7.993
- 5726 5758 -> 7.857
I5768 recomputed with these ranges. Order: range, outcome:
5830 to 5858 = 6.918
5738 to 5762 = 7.053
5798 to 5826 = 6.254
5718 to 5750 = 7.311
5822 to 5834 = 7.499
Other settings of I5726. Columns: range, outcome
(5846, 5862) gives 7.59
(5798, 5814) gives 7.57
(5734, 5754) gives 7.38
